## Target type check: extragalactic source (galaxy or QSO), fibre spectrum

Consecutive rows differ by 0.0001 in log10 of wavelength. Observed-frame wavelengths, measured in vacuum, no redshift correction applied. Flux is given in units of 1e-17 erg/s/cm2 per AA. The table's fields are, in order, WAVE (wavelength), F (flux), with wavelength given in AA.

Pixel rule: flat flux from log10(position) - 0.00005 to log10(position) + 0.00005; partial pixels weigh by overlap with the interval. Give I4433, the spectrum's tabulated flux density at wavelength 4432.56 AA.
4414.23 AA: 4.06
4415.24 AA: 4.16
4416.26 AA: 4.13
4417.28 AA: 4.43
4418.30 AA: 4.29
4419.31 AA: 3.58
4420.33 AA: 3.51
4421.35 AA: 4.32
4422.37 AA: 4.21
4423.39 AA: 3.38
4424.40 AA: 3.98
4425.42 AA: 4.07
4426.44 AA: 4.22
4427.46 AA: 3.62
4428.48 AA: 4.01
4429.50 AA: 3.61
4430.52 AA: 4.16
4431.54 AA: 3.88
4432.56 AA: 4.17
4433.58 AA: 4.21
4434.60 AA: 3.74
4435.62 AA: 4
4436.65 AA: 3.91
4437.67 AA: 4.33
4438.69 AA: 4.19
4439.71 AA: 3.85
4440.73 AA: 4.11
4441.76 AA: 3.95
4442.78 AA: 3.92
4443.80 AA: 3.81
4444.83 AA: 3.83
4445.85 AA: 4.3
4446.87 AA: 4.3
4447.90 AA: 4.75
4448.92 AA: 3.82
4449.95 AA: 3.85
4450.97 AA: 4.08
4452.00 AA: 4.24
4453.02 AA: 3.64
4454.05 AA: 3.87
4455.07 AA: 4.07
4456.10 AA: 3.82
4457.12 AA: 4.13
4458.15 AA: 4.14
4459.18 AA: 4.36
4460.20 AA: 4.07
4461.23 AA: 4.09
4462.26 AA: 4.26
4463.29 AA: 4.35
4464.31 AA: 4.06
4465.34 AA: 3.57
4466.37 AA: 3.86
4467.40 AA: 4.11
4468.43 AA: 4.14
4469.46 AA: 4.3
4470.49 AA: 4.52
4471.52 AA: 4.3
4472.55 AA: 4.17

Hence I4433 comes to 4.17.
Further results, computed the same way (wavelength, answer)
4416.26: 4.13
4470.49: 4.52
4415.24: 4.16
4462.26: 4.26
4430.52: 4.16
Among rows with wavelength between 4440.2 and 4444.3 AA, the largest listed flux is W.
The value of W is 4.11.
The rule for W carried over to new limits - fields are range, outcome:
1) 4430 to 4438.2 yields 4.33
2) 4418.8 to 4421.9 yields 4.32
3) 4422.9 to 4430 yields 4.22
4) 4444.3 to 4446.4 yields 4.3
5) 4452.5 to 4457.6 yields 4.13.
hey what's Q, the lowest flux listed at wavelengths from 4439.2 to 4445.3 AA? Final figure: 3.81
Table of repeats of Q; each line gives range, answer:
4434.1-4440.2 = 3.74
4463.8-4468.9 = 3.57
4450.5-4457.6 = 3.64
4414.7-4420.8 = 3.51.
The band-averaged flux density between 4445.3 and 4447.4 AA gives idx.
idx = 4.3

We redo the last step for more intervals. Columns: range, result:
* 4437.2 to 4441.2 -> 4.12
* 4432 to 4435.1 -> 4.04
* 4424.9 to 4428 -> 3.97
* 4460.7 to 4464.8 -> 4.19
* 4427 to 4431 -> 3.85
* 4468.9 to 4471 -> 4.4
